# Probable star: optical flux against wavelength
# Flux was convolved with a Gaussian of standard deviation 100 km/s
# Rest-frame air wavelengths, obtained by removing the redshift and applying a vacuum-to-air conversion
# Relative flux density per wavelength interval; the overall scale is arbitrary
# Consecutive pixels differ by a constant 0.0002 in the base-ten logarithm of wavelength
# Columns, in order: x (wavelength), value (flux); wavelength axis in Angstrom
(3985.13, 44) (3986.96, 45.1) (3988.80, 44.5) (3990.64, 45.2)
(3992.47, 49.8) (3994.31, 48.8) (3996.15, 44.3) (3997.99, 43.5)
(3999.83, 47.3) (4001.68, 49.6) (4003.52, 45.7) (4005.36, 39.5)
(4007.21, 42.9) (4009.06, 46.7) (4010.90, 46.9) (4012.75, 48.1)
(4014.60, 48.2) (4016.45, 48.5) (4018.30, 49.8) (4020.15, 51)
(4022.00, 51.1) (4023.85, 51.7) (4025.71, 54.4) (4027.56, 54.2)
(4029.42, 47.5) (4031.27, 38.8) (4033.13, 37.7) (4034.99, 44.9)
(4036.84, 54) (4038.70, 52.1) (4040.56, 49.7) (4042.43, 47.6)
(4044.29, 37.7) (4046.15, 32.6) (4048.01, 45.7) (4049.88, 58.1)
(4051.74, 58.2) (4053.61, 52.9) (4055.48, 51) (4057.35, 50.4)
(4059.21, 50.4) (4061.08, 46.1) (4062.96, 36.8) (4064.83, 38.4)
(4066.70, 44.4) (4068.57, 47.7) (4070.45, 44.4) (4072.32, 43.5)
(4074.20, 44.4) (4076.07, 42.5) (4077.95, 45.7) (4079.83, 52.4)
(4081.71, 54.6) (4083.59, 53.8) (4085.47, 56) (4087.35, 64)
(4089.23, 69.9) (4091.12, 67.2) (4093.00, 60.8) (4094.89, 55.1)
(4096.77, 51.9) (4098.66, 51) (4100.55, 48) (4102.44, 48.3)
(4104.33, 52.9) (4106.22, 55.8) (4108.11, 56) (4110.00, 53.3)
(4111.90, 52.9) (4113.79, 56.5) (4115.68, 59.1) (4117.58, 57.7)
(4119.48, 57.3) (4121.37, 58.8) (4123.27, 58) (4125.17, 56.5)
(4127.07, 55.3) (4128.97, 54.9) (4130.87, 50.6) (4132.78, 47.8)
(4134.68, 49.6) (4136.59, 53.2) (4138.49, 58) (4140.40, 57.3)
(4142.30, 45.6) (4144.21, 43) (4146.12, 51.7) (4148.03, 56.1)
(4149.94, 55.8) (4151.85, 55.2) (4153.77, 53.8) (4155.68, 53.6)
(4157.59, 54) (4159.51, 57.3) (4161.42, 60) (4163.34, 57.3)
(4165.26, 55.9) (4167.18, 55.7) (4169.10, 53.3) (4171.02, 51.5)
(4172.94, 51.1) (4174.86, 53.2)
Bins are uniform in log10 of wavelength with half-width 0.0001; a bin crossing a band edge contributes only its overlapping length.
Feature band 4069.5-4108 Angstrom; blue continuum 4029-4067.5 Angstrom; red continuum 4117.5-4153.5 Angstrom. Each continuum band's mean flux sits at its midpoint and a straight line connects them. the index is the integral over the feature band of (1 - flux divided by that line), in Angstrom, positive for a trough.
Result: -2.6 Angstrom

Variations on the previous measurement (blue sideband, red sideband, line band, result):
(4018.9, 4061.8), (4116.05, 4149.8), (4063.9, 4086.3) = 1.5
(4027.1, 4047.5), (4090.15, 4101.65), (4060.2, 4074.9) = 2.1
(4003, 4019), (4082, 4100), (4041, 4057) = 1.2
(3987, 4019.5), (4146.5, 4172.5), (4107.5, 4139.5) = -1.1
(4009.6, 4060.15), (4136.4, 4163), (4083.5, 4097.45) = -2.5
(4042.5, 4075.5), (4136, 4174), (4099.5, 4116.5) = -1.2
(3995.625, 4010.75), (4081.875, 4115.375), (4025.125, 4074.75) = 3.6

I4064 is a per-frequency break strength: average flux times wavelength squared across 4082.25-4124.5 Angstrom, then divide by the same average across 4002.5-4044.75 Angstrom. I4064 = 1.24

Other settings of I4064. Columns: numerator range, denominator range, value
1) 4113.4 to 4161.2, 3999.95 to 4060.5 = 1.19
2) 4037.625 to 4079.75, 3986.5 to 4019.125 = 1.03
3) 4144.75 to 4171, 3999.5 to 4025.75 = 1.23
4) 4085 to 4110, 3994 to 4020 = 1.27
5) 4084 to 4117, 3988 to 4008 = 1.30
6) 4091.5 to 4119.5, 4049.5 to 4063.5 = 1.11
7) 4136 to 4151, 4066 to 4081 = 1.19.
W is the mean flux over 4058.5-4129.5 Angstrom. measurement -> 52.7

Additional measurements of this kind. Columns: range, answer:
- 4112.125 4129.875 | 57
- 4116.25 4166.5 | 54.4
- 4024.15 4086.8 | 47.7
